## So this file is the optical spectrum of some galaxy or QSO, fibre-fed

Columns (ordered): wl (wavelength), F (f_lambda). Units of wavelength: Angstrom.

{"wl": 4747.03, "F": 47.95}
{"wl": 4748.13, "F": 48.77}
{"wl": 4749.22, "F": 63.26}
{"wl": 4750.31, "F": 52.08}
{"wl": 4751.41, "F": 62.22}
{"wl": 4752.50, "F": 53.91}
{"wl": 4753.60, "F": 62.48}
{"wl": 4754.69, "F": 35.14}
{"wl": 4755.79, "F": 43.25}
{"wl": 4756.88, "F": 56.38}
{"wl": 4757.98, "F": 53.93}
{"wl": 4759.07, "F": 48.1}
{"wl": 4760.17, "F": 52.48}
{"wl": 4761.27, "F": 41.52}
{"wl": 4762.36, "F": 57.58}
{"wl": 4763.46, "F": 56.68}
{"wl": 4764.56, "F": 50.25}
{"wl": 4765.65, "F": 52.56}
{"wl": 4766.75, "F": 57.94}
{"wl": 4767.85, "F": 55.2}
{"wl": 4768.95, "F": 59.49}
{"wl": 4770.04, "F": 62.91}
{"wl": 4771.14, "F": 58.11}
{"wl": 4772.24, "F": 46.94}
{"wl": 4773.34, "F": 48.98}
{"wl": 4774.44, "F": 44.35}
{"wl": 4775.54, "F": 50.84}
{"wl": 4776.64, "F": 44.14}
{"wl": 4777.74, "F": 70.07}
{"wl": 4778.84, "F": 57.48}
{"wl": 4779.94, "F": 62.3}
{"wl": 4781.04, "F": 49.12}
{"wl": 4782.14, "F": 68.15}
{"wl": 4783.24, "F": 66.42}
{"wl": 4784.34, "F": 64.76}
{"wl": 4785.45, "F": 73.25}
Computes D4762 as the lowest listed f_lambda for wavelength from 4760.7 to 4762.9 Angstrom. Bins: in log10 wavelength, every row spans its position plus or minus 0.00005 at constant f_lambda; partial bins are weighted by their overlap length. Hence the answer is 41.52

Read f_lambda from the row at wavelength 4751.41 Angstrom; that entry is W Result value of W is 62.22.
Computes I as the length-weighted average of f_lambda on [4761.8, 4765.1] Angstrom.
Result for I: 54.8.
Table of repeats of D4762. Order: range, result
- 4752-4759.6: 35.14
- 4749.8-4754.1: 52.08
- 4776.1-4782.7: 44.14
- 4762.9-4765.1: 50.25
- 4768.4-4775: 44.35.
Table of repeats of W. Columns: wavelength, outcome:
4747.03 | 47.95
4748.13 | 48.77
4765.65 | 52.56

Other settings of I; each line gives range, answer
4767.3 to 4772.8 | 56.5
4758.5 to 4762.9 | 50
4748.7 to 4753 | 57.9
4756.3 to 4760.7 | 52.7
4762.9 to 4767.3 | 54.3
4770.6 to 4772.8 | 52.4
